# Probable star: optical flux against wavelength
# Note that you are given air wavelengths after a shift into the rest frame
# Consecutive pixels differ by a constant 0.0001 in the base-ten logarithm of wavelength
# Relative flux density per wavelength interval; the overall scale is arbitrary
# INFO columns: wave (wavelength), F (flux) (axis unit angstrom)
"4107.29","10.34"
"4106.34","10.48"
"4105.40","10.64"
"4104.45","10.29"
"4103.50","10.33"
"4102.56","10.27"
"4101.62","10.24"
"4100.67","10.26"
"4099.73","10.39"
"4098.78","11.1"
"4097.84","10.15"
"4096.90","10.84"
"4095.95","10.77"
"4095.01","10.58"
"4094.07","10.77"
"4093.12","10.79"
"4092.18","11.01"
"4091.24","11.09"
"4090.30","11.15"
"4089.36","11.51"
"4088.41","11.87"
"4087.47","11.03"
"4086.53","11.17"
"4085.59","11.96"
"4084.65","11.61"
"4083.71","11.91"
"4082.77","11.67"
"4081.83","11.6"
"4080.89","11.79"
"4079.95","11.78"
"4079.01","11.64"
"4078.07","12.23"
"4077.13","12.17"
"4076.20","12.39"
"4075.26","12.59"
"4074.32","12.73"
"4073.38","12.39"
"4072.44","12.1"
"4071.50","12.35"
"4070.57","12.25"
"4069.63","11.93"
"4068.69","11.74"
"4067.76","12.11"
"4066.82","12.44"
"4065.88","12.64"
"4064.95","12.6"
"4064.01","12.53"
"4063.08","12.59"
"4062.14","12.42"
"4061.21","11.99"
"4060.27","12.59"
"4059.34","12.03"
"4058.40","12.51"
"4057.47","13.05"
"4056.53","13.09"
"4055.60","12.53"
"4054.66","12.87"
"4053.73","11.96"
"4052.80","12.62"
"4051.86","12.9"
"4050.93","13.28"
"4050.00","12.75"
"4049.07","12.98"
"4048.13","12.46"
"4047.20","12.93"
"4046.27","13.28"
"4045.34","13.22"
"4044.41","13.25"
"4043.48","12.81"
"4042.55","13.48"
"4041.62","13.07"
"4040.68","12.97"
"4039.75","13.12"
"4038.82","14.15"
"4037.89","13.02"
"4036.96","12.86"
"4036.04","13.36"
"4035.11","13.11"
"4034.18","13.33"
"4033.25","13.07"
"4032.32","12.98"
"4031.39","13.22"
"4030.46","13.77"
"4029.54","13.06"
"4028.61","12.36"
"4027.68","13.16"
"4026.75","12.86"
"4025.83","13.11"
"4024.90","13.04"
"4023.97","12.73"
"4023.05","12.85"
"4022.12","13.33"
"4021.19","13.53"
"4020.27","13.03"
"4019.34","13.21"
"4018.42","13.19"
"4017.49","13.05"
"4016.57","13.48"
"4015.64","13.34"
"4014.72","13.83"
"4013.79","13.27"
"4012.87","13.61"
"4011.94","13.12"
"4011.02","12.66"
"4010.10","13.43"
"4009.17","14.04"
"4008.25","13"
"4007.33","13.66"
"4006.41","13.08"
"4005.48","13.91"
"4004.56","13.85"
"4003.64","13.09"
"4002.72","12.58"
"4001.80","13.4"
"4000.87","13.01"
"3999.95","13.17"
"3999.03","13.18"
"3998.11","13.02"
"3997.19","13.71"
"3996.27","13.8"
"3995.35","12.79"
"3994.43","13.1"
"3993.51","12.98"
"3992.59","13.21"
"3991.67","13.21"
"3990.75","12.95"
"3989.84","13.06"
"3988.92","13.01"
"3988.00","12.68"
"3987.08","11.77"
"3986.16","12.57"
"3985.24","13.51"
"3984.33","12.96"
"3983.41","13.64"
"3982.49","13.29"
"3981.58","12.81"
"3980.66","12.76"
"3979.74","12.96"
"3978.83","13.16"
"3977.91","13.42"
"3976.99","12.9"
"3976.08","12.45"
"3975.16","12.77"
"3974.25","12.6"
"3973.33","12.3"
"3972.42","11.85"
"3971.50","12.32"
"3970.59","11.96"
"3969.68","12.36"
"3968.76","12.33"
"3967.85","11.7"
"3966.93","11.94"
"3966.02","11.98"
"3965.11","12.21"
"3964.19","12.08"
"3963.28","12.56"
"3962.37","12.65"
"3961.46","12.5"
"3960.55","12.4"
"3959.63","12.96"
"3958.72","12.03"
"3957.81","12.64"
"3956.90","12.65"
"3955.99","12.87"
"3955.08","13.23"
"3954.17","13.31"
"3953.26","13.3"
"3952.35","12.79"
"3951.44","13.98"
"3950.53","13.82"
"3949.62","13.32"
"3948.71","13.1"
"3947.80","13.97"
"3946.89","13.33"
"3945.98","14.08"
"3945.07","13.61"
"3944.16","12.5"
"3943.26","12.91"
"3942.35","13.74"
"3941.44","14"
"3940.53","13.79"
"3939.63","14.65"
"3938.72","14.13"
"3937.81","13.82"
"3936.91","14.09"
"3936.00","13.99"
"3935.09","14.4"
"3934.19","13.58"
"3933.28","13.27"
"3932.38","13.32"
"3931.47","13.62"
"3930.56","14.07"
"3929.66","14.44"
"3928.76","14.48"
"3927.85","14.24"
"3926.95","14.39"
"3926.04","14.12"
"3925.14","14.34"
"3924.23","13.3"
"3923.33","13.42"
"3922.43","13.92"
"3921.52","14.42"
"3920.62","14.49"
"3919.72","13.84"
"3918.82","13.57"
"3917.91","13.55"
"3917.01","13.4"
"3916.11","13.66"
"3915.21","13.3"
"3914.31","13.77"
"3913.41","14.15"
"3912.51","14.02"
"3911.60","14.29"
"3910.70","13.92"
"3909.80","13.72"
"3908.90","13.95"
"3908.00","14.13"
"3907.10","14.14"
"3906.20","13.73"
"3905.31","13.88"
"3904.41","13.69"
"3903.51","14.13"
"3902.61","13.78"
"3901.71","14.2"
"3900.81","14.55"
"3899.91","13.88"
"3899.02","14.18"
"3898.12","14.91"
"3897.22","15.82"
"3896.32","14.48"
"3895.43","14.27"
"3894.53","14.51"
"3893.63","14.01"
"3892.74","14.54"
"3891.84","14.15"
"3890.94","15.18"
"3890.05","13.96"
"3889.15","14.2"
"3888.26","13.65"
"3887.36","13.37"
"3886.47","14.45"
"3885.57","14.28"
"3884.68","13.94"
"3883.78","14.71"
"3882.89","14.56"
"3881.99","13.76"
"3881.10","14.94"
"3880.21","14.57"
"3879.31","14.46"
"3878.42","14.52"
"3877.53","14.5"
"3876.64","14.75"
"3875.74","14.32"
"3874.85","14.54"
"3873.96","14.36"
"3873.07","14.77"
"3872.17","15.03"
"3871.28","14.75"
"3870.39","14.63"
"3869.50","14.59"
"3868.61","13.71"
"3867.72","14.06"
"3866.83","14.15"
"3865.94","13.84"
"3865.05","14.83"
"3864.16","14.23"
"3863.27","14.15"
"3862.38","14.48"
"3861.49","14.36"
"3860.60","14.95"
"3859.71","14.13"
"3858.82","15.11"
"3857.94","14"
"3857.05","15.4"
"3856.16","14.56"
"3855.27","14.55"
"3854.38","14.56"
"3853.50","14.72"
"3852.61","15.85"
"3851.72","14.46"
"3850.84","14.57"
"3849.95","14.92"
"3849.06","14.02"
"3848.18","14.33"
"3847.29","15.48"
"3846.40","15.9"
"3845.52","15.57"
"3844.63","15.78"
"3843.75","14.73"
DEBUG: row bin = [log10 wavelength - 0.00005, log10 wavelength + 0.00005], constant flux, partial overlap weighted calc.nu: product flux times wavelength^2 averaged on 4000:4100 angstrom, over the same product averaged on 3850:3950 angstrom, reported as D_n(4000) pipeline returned 0.96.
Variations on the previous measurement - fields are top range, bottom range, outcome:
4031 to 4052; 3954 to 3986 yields 1.08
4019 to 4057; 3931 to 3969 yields 1.03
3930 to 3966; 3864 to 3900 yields 0.95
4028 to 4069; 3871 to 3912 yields 0.97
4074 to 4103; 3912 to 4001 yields 0.91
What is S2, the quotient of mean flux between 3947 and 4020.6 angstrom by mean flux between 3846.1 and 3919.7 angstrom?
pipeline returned 0.9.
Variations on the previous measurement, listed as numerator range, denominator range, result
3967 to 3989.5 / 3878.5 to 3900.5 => 0.88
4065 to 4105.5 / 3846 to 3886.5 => 0.79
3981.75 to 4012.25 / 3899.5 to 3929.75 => 0.94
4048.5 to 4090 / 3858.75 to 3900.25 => 0.85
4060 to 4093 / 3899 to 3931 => 0.86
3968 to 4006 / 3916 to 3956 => 0.94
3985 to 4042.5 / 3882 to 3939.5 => 0.94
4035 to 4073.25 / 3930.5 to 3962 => 0.95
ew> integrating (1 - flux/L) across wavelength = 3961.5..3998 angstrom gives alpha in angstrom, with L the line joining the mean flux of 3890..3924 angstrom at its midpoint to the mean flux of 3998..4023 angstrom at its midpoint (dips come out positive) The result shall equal 2.2 angstrom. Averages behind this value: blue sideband 14.1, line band 12.7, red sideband 13.3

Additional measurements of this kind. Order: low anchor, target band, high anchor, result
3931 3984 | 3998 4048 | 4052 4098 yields -3.1 angstrom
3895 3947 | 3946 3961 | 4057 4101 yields 0.4 angstrom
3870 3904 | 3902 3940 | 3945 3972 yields -0.8 angstrom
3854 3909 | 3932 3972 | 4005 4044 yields 2.1 angstrom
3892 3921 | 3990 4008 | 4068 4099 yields -0.6 angstrom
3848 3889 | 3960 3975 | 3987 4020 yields 1.4 angstrom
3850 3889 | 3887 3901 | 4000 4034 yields -0.1 angstrom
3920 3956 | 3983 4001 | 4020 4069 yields 0.3 angstrom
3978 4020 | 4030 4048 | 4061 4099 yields -1.0 angstrom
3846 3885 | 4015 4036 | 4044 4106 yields -1.0 angstrom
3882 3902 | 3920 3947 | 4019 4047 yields 0.2 angstrom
